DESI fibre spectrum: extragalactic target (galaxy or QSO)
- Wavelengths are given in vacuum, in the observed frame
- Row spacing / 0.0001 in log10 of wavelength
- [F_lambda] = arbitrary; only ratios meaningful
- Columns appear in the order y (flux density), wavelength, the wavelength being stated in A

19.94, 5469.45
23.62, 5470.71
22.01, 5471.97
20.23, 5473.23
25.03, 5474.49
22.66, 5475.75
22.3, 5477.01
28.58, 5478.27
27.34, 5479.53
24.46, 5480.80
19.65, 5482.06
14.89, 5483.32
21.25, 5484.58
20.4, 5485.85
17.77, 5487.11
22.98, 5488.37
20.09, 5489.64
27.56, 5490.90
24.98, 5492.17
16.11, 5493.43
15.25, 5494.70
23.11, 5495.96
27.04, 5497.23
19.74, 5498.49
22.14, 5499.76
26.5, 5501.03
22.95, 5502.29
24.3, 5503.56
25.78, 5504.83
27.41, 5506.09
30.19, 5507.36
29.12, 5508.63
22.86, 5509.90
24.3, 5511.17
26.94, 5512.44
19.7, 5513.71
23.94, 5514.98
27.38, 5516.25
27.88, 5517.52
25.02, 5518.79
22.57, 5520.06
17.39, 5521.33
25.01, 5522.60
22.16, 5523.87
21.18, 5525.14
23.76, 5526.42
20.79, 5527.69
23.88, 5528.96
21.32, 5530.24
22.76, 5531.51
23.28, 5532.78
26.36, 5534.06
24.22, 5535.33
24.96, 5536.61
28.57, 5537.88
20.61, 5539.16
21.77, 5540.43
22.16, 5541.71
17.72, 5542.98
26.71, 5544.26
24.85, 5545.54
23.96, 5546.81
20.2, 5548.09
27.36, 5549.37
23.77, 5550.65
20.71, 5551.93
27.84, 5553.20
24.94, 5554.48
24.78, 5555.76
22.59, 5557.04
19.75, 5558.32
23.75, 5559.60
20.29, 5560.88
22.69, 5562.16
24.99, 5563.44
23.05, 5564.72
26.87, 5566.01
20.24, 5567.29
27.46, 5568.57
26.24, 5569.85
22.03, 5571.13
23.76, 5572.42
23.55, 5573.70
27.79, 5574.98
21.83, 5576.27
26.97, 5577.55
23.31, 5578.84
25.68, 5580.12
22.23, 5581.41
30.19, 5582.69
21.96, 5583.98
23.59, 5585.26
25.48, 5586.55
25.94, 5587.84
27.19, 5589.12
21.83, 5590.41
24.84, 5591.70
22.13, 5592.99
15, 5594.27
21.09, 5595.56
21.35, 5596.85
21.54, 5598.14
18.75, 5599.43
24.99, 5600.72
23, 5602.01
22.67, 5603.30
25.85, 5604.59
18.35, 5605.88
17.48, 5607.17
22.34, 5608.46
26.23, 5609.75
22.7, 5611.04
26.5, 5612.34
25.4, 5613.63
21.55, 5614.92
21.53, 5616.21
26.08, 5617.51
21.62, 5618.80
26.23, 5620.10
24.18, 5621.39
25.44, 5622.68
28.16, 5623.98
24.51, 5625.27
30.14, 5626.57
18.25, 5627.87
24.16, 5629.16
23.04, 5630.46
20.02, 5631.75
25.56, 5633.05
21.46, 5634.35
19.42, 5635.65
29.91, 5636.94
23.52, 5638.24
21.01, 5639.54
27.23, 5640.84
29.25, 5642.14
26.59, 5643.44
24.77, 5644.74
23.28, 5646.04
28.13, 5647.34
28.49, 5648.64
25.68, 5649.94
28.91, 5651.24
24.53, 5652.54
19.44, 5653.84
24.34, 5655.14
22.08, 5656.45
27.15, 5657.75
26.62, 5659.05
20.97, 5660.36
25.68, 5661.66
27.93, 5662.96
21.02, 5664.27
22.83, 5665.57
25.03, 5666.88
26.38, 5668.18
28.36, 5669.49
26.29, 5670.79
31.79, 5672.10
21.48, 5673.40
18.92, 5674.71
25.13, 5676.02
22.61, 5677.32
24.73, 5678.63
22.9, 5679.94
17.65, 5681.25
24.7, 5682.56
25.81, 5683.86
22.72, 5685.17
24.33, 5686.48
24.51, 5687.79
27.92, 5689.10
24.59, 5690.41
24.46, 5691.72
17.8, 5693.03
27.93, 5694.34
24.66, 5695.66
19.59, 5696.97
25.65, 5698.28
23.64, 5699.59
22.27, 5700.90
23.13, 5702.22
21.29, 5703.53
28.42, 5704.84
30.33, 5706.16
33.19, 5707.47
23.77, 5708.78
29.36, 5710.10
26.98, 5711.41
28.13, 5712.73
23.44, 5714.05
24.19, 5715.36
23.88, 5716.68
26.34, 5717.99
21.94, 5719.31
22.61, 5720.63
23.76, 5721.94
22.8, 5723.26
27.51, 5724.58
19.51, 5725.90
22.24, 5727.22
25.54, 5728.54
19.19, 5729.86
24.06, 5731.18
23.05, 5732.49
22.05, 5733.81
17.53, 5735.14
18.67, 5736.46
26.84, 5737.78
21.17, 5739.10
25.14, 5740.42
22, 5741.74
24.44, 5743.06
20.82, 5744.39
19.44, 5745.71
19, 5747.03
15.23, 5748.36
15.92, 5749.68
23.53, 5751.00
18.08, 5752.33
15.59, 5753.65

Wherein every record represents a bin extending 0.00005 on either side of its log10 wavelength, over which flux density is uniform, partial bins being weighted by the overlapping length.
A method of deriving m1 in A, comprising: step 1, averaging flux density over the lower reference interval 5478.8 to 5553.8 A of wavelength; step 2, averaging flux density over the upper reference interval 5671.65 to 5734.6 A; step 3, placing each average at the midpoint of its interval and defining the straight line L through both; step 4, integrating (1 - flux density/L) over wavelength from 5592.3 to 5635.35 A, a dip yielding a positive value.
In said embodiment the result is 1.5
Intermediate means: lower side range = 23.3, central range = 22.9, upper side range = 24.2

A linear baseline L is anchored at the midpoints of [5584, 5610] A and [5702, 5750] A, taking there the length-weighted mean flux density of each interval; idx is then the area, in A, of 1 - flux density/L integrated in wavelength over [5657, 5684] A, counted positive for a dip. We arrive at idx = -1.7 A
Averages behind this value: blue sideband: 22.4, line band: 24.4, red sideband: 23.4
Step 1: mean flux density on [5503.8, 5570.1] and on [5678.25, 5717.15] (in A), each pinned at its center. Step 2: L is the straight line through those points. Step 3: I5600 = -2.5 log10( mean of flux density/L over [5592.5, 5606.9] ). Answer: 0.14 mag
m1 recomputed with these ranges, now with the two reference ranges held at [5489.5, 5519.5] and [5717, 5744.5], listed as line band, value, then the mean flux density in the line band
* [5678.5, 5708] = -1.8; 24.4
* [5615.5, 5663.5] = -2.8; 24.7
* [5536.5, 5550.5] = 0.3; 23.5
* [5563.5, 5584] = -0.7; 24.7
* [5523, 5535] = 0.6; 22.9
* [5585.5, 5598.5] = 0.5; 22.7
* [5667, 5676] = -0.9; 25.5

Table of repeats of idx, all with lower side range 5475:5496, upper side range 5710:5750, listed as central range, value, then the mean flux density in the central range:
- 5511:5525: -1.22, 23.7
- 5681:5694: -0.73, 23.8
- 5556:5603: -2.95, 23.4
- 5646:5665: -2.25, 25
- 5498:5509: -1.80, 25.3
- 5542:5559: -1.16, 23.5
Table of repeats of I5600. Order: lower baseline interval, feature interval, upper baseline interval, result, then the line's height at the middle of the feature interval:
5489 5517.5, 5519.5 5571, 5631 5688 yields 0.04 mag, 24.2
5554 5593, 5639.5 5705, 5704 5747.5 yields -0.02 mag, 24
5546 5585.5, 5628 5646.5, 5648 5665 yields 0.03 mag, 24.7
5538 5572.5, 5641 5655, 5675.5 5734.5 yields -0.09 mag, 23.9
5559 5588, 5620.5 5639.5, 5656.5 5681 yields 0.02 mag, 24.5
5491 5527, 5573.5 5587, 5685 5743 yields -0.04 mag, 23.9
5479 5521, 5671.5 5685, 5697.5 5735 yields 0.03 mag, 24.3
